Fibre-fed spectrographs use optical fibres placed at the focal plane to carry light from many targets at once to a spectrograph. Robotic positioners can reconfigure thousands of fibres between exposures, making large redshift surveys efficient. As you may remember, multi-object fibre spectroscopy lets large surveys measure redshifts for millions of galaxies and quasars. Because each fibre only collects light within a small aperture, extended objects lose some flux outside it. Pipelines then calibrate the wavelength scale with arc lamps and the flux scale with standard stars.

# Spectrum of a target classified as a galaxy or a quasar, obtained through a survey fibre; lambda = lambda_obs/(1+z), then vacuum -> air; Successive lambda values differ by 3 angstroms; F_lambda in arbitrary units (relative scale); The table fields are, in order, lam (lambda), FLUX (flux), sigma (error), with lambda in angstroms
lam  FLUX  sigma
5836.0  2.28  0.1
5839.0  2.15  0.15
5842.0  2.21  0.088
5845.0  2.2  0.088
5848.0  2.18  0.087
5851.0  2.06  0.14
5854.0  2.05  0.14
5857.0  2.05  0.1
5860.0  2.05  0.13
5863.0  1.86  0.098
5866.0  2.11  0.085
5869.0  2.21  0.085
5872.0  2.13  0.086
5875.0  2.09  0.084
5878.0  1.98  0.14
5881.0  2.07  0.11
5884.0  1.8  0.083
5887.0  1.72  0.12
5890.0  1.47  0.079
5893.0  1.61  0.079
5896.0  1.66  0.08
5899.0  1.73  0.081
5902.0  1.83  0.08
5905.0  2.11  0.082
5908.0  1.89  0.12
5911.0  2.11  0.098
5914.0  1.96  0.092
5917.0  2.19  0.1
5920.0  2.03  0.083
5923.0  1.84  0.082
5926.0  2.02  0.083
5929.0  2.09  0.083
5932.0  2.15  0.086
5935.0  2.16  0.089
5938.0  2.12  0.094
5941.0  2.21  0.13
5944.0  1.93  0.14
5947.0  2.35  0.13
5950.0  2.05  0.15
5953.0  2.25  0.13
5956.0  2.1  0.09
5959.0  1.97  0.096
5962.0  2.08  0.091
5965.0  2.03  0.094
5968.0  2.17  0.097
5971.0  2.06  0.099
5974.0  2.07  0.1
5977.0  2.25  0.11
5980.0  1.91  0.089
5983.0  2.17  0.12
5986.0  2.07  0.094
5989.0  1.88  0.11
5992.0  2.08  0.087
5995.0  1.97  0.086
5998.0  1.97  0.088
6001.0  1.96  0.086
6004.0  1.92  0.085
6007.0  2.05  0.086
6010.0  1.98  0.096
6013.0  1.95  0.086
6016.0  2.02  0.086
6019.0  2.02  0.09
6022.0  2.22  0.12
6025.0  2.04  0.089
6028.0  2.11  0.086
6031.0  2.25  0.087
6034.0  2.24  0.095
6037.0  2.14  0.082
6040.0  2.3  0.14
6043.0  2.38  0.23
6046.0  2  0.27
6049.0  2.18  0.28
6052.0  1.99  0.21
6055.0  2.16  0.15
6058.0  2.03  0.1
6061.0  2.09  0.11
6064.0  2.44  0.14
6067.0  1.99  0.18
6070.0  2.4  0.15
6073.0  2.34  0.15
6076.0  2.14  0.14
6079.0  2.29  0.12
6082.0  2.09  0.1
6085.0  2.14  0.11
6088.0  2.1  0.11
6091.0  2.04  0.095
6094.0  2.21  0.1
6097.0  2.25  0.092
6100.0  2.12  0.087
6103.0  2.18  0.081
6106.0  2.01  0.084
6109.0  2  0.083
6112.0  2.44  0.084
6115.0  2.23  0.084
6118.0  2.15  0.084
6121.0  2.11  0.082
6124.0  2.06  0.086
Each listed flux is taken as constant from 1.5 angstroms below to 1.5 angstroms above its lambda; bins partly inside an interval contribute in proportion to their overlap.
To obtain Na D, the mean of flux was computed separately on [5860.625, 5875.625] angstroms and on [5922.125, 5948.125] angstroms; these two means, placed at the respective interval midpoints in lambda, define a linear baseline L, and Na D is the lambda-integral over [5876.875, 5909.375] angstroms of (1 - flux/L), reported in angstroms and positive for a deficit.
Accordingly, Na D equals 4.4 angstroms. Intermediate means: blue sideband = 2.08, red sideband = 2.1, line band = 1.8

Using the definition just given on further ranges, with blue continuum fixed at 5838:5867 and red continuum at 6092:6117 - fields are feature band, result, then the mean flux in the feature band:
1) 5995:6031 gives 2.0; 2.03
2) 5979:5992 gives 0.7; 2.02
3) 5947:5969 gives 0.2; 2.11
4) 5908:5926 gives 0.8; 2.01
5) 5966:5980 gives 0.1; 2.11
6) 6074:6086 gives 0.0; 2.17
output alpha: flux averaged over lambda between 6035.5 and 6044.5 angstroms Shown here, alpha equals 2.27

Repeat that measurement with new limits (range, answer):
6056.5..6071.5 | 2.19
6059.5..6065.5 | 2.27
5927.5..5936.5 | 2.13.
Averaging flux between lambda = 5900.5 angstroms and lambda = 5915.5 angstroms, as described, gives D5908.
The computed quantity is 1.98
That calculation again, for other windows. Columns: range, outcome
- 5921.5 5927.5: 1.93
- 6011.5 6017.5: 1.99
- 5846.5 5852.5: 2.12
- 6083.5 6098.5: 2.15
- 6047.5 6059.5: 2.09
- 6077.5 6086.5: 2.17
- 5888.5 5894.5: 1.54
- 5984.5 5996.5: 2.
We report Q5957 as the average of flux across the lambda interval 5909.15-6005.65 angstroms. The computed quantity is 2.07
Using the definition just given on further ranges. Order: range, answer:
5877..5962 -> 1.98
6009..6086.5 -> 2.15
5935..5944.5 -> 2.11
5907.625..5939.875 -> 2.06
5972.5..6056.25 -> 2.08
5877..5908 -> 1.8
